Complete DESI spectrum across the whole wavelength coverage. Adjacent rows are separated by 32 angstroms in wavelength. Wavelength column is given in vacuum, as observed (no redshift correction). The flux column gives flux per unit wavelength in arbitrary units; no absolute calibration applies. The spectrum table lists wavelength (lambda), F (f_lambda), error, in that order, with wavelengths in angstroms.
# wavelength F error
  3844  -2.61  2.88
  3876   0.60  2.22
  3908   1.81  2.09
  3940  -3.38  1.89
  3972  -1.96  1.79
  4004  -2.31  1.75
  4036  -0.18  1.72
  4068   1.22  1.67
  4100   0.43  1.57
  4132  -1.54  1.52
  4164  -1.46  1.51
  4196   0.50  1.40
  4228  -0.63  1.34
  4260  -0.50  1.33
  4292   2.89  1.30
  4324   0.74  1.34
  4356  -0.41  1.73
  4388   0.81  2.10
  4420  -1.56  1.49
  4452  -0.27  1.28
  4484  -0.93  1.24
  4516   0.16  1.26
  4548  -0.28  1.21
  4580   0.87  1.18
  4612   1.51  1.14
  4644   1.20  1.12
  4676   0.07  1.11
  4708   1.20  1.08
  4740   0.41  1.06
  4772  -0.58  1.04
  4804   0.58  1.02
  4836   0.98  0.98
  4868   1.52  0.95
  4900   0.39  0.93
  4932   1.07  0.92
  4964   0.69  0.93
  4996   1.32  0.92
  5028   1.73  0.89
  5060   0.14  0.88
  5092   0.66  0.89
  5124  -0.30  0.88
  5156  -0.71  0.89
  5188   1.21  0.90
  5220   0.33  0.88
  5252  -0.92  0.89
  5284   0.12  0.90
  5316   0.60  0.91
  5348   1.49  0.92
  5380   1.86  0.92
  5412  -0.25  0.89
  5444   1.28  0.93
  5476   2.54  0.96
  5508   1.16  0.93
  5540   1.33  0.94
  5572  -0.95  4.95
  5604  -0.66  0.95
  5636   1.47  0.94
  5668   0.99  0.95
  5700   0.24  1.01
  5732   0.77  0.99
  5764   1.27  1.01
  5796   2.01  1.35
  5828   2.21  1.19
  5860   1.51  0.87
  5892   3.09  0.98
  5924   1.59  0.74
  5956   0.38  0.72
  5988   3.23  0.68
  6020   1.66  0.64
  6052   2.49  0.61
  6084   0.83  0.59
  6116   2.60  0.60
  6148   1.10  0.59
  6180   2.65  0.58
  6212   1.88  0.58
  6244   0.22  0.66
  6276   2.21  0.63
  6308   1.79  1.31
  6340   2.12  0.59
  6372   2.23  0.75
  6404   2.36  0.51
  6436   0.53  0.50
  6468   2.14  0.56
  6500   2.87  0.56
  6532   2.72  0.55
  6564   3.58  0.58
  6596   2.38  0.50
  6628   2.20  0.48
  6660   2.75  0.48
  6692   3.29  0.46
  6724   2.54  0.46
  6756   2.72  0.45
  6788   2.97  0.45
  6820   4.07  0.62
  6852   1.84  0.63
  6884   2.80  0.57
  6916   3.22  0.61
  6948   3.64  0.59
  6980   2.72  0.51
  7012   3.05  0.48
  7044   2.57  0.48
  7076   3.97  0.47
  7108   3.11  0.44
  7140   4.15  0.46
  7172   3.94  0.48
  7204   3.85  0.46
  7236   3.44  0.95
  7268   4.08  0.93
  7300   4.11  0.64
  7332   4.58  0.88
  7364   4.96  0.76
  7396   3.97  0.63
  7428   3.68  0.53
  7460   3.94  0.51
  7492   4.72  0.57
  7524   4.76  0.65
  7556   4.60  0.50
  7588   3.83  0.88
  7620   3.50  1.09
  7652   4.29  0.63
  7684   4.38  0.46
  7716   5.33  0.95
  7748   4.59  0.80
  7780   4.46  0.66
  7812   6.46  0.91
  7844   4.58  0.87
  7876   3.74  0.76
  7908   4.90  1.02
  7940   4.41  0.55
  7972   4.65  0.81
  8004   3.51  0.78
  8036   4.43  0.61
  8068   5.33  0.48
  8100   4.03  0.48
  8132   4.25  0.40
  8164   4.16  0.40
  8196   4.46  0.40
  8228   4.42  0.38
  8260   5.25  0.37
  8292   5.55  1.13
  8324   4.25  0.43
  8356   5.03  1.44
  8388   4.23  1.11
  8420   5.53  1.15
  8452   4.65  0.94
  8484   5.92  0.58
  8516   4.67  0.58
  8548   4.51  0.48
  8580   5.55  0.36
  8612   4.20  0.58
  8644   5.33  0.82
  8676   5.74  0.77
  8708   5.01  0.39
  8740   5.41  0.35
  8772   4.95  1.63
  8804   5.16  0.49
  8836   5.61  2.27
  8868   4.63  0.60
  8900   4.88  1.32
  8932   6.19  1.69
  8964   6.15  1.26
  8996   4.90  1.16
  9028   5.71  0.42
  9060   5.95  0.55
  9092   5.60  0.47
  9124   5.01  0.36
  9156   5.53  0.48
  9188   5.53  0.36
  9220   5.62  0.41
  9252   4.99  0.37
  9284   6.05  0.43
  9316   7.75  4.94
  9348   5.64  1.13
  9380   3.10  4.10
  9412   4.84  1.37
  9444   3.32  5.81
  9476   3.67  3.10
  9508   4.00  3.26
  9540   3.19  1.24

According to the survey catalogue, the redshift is 0.62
